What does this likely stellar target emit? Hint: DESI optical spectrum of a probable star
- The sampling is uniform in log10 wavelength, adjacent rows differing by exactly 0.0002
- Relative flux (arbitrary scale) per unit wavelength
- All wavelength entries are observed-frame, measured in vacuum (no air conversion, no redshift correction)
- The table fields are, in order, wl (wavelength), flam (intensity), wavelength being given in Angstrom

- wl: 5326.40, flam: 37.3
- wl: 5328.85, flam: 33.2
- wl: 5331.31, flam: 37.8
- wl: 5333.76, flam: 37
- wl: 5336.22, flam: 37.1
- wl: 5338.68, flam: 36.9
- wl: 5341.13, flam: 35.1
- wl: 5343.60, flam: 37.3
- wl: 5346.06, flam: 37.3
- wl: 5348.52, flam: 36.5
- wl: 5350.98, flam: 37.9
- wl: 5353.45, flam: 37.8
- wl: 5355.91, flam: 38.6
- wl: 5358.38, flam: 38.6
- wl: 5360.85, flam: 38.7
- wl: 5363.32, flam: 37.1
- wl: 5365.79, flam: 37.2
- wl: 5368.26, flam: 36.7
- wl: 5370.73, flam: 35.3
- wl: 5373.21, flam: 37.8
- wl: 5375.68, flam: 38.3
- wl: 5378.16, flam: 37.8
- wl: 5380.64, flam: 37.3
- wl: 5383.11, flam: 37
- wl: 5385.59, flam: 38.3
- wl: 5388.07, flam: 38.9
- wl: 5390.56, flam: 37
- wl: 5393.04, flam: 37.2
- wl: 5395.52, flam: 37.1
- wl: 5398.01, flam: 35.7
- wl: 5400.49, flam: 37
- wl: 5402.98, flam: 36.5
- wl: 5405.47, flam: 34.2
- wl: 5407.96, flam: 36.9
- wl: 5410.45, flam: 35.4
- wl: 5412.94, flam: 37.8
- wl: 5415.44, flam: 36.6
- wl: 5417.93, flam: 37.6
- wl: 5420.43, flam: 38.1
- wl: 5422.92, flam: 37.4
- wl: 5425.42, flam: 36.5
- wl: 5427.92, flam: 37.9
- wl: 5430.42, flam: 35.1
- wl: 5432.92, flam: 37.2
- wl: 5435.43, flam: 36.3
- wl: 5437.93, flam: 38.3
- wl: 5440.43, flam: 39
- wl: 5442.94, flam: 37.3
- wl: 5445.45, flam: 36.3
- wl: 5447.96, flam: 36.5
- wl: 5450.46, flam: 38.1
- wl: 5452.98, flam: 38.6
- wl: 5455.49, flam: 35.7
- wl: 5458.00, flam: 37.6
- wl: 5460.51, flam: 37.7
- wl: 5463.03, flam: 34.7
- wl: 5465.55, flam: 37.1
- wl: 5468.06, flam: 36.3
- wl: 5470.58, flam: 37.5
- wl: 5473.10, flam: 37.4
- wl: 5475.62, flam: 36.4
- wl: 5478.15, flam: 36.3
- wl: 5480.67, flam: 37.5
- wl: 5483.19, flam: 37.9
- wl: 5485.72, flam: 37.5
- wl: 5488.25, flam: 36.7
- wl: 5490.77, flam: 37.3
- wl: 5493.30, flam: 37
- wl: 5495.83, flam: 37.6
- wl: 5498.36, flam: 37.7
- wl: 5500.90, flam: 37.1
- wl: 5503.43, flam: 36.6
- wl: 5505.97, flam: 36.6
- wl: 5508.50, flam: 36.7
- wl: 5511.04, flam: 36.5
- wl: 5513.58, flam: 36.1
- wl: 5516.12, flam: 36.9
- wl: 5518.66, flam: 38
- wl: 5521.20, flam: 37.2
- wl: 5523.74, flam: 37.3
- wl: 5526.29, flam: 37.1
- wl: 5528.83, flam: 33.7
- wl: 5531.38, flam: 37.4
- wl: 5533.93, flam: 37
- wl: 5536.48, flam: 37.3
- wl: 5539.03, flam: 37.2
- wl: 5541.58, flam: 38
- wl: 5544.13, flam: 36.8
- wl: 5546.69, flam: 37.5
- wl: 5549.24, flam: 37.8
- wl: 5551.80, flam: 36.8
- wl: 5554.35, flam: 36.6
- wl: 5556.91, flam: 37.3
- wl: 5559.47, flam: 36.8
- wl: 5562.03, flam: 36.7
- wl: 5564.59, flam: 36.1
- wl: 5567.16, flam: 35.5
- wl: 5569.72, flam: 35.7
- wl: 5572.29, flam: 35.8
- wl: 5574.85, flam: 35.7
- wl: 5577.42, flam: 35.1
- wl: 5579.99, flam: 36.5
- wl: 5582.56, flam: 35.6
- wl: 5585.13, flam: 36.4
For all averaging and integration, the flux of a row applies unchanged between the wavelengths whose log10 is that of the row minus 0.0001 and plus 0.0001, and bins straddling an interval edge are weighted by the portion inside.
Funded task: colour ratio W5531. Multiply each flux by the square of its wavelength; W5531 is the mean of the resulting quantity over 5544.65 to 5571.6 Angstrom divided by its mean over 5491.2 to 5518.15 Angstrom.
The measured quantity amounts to 1.0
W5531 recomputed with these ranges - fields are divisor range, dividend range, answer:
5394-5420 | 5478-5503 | 1.05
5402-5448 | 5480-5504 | 1.04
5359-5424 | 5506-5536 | 1.04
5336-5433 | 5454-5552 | 1.04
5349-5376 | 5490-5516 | 1.03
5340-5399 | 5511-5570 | 1.05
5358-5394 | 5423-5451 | 1.01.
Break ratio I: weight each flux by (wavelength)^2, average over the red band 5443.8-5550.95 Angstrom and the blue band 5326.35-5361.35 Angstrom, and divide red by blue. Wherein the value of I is 1.06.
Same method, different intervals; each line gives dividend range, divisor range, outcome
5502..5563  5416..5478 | 1.03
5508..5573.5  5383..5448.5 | 1.04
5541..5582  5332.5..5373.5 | 1.06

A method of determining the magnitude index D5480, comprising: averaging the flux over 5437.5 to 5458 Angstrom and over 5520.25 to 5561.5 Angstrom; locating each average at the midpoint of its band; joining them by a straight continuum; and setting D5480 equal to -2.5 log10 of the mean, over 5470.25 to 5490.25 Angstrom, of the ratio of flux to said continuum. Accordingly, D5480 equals 0.00 mag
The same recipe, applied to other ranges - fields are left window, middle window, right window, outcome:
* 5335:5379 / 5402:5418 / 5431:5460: 0.03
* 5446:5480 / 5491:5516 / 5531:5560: 0.01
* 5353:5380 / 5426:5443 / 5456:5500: 0.00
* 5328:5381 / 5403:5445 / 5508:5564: 0.00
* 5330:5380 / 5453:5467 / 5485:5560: 0.01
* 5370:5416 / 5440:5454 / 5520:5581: -0.02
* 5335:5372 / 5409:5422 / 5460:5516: 0.00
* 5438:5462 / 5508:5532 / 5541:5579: 0.01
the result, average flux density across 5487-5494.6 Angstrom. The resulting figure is 37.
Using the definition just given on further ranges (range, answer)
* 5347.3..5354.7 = 37.4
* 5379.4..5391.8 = 37.7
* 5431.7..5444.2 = 37.6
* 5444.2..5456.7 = 37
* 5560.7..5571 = 36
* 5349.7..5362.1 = 38.3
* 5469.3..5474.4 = 37.4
